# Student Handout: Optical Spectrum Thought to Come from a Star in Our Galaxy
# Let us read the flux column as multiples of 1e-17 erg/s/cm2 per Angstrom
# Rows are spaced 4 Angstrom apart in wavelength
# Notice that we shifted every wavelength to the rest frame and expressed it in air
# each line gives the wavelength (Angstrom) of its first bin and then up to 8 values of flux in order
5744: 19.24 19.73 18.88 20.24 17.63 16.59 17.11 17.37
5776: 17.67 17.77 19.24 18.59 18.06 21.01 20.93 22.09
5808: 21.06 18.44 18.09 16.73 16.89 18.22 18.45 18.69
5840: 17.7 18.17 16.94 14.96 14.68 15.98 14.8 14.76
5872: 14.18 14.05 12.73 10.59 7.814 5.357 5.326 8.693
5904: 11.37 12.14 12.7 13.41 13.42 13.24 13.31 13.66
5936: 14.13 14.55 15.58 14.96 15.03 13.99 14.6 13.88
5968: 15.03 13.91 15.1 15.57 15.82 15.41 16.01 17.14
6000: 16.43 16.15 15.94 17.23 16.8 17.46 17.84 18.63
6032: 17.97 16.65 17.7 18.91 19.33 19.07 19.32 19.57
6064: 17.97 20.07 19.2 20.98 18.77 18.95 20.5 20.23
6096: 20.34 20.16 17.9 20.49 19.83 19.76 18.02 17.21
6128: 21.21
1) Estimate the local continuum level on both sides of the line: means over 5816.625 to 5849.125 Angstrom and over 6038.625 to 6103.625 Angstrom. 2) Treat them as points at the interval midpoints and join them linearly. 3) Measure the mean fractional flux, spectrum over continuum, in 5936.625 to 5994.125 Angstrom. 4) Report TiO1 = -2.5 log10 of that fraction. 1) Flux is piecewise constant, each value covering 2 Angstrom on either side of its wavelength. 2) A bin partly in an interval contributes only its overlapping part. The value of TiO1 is 0.24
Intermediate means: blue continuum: 17.8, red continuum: 19.4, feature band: 14.9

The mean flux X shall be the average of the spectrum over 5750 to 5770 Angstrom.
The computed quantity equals 18.1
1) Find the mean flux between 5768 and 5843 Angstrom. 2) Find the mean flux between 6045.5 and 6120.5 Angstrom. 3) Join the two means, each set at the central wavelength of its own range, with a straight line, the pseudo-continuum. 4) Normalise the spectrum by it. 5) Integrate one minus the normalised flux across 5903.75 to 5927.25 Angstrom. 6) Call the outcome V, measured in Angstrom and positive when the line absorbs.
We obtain 7.6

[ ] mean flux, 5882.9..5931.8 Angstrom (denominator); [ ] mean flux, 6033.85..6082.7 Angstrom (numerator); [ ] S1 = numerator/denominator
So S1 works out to 1.77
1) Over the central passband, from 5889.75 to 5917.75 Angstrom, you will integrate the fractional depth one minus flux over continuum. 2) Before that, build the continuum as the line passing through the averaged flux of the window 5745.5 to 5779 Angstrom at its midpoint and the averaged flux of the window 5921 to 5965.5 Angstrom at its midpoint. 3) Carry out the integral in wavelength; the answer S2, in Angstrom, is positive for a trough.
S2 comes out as 9.75 Angstrom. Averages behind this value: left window 18.2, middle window 9.81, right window 14.3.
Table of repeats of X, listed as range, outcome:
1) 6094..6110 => 19.7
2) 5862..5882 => 14.1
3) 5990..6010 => 16.3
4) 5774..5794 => 18.3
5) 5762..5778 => 17.2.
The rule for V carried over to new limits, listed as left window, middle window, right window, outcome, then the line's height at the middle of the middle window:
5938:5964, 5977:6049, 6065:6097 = 0.65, 17.1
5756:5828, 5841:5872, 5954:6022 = 3.37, 17.6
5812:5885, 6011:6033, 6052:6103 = 1.29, 18.8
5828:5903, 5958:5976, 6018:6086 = 2.17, 16.4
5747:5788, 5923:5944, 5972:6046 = 3.93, 17.2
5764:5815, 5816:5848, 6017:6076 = 1.91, 18.9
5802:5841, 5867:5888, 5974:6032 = 6.24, 18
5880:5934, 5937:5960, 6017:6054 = -2.67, 13.2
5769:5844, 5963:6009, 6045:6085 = 8.58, 19.1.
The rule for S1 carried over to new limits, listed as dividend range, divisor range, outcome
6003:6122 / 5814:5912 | 1.34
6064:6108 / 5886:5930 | 1.85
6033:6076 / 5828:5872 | 1.14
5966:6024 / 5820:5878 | 0.98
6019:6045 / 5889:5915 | 1.91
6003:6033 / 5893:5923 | 1.58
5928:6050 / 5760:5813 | 0.85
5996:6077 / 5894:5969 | 1.38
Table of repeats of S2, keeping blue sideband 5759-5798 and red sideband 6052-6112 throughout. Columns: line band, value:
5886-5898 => 8.04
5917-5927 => 2.91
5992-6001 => 1.18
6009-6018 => 1.10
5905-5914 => 3.10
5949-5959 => 2.32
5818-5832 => 0.68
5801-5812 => -1.62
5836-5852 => 0.89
